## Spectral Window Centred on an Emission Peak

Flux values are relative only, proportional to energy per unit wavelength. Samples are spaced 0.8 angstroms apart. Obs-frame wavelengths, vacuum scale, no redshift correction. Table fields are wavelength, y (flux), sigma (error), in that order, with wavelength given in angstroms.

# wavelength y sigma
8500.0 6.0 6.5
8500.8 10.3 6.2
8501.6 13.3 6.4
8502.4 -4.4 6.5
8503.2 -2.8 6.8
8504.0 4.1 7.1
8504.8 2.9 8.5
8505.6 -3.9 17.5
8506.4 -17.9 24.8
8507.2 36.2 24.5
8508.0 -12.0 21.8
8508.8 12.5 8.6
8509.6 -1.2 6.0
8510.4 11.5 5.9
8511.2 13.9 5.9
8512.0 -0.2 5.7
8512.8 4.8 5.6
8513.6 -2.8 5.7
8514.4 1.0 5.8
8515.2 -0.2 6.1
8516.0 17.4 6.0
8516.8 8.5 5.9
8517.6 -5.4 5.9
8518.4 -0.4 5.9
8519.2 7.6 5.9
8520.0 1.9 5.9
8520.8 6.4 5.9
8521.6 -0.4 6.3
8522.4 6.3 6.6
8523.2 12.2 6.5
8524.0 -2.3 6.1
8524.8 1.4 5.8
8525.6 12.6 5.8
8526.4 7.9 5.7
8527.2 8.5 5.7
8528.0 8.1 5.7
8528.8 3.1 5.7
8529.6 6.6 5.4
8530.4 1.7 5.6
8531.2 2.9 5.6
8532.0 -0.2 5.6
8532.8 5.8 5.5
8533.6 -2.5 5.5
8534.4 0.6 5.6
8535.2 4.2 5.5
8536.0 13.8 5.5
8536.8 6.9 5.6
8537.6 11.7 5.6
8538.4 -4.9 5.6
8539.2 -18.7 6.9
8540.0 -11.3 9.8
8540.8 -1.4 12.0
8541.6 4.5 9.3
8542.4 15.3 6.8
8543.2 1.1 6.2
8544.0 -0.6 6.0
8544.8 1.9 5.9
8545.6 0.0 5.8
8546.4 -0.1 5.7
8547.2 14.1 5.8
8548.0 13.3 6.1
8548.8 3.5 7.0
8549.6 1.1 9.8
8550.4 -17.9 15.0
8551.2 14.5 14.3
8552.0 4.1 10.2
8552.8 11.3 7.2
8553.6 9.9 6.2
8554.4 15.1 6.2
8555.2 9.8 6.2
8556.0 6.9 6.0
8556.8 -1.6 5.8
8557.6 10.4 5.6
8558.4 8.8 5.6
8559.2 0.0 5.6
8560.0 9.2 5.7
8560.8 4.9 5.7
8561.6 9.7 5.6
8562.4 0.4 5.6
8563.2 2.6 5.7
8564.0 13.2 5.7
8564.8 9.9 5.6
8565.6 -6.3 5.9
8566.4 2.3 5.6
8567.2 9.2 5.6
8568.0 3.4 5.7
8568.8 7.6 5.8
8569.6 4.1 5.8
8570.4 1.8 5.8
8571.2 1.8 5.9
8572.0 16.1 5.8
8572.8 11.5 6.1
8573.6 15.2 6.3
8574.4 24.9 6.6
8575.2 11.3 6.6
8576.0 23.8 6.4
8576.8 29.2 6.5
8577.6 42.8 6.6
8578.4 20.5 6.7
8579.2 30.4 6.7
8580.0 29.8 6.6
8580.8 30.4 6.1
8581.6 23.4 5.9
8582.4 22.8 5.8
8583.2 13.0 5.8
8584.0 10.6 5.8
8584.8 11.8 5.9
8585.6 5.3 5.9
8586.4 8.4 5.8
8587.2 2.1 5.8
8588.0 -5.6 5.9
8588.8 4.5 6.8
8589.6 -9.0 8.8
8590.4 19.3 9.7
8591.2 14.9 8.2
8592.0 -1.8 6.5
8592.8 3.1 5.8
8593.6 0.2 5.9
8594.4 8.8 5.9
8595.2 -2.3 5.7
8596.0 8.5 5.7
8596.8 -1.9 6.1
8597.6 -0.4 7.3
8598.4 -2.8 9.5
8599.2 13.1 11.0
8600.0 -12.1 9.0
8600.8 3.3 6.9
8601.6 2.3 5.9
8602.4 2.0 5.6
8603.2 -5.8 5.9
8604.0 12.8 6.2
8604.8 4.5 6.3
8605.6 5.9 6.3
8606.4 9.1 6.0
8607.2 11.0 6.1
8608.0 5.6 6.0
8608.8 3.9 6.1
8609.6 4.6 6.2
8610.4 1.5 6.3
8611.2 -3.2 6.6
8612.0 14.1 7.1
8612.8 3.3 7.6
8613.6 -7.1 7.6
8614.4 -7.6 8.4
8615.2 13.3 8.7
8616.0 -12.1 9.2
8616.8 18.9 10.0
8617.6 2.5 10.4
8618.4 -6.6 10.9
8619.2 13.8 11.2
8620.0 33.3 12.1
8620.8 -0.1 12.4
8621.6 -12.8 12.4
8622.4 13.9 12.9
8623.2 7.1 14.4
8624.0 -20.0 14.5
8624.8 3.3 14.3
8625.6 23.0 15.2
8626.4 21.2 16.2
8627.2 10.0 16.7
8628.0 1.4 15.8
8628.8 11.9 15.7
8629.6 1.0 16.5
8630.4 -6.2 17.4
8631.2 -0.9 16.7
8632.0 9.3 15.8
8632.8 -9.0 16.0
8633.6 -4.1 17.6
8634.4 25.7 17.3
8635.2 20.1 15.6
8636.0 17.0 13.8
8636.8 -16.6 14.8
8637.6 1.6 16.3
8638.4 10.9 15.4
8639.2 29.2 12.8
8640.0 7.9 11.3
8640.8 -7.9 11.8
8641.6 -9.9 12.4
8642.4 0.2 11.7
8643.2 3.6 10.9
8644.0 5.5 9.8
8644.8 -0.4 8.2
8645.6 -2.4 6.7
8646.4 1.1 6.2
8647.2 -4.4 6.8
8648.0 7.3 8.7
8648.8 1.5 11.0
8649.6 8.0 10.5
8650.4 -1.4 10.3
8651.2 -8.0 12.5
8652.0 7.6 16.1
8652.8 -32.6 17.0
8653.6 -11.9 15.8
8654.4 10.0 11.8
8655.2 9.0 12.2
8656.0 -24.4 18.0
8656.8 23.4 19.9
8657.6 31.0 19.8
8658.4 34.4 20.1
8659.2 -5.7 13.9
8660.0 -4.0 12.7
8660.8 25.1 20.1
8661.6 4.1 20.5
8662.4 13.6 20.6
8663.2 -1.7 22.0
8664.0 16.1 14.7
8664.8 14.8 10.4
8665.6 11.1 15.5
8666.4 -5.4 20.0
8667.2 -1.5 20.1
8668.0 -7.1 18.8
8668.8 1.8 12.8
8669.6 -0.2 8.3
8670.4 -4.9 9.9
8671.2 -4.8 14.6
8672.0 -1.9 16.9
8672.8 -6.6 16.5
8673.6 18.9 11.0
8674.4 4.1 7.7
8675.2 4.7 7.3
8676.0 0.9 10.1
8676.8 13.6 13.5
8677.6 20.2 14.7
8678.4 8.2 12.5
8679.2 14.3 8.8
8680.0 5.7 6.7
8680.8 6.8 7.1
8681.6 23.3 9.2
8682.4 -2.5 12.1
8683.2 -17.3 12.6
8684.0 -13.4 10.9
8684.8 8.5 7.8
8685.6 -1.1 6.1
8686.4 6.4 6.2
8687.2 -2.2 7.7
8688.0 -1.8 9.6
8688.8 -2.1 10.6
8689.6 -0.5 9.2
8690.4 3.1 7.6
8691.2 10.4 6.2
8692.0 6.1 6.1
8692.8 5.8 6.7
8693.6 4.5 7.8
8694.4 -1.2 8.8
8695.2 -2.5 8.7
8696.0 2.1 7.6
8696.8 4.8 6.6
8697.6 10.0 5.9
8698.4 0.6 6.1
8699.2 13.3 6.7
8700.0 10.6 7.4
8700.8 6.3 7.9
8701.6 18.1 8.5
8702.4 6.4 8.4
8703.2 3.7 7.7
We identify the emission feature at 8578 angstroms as H-beta 4861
